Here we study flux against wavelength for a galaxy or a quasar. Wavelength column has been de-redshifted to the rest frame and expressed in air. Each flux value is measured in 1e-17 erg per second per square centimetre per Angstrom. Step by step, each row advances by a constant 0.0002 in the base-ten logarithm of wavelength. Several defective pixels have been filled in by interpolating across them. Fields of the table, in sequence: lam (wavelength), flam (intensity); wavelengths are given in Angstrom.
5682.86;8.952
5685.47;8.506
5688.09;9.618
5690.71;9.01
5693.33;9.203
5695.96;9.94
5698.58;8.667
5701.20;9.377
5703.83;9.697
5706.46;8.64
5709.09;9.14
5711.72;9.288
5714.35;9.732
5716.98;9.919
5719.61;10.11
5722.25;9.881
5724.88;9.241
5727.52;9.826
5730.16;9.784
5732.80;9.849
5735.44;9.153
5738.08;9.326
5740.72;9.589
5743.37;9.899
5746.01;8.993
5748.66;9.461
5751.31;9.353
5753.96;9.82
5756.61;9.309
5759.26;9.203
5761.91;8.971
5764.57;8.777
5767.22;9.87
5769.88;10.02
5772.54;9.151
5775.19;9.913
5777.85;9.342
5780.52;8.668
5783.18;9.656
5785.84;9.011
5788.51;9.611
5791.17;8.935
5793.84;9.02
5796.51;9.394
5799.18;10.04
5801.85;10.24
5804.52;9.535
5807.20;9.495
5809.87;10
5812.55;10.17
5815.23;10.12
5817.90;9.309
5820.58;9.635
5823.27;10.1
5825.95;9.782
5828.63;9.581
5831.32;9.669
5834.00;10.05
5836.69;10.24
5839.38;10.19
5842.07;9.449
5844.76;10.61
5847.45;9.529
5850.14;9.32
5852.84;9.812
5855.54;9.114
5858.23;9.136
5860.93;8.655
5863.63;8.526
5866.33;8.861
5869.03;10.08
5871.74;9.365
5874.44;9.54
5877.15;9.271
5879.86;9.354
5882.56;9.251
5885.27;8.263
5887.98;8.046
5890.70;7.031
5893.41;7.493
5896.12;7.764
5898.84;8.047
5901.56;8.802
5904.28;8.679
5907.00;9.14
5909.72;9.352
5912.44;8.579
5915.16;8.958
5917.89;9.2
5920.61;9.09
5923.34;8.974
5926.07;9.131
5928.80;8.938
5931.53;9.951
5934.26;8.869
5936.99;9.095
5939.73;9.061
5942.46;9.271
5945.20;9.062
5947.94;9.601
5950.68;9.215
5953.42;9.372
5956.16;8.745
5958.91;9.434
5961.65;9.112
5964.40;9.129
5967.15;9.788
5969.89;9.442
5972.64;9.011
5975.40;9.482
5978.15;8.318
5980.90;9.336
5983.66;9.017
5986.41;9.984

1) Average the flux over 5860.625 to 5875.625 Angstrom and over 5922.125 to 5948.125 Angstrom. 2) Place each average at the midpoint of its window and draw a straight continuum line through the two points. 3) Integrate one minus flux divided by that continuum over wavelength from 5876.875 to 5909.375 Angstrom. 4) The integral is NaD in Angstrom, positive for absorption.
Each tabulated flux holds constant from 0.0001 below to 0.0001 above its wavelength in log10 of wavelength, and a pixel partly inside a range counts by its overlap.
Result 2.7 Angstrom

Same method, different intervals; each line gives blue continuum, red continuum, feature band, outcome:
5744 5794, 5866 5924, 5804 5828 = -1.76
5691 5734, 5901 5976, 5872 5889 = 0.46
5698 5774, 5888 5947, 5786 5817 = -1.50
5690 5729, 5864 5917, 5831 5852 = -2.27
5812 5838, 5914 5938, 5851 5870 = 0.89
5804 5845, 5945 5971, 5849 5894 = 3.51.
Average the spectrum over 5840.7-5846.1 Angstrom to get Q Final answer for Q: 10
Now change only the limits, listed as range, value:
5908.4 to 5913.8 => 8.97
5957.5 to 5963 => 9.27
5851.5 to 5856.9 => 9.47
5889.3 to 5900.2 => 7.58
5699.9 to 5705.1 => 9.53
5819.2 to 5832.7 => 9.75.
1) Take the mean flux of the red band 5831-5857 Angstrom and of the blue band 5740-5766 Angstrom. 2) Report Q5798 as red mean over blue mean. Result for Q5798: 1.1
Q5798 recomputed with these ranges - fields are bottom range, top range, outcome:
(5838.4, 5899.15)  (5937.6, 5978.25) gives 1.03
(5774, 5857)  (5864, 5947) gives 0.92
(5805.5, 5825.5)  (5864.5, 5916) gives 0.89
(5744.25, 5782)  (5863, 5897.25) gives 0.93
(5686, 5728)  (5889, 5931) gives 0.92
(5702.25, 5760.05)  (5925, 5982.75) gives 0.97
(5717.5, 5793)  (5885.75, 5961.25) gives 0.94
